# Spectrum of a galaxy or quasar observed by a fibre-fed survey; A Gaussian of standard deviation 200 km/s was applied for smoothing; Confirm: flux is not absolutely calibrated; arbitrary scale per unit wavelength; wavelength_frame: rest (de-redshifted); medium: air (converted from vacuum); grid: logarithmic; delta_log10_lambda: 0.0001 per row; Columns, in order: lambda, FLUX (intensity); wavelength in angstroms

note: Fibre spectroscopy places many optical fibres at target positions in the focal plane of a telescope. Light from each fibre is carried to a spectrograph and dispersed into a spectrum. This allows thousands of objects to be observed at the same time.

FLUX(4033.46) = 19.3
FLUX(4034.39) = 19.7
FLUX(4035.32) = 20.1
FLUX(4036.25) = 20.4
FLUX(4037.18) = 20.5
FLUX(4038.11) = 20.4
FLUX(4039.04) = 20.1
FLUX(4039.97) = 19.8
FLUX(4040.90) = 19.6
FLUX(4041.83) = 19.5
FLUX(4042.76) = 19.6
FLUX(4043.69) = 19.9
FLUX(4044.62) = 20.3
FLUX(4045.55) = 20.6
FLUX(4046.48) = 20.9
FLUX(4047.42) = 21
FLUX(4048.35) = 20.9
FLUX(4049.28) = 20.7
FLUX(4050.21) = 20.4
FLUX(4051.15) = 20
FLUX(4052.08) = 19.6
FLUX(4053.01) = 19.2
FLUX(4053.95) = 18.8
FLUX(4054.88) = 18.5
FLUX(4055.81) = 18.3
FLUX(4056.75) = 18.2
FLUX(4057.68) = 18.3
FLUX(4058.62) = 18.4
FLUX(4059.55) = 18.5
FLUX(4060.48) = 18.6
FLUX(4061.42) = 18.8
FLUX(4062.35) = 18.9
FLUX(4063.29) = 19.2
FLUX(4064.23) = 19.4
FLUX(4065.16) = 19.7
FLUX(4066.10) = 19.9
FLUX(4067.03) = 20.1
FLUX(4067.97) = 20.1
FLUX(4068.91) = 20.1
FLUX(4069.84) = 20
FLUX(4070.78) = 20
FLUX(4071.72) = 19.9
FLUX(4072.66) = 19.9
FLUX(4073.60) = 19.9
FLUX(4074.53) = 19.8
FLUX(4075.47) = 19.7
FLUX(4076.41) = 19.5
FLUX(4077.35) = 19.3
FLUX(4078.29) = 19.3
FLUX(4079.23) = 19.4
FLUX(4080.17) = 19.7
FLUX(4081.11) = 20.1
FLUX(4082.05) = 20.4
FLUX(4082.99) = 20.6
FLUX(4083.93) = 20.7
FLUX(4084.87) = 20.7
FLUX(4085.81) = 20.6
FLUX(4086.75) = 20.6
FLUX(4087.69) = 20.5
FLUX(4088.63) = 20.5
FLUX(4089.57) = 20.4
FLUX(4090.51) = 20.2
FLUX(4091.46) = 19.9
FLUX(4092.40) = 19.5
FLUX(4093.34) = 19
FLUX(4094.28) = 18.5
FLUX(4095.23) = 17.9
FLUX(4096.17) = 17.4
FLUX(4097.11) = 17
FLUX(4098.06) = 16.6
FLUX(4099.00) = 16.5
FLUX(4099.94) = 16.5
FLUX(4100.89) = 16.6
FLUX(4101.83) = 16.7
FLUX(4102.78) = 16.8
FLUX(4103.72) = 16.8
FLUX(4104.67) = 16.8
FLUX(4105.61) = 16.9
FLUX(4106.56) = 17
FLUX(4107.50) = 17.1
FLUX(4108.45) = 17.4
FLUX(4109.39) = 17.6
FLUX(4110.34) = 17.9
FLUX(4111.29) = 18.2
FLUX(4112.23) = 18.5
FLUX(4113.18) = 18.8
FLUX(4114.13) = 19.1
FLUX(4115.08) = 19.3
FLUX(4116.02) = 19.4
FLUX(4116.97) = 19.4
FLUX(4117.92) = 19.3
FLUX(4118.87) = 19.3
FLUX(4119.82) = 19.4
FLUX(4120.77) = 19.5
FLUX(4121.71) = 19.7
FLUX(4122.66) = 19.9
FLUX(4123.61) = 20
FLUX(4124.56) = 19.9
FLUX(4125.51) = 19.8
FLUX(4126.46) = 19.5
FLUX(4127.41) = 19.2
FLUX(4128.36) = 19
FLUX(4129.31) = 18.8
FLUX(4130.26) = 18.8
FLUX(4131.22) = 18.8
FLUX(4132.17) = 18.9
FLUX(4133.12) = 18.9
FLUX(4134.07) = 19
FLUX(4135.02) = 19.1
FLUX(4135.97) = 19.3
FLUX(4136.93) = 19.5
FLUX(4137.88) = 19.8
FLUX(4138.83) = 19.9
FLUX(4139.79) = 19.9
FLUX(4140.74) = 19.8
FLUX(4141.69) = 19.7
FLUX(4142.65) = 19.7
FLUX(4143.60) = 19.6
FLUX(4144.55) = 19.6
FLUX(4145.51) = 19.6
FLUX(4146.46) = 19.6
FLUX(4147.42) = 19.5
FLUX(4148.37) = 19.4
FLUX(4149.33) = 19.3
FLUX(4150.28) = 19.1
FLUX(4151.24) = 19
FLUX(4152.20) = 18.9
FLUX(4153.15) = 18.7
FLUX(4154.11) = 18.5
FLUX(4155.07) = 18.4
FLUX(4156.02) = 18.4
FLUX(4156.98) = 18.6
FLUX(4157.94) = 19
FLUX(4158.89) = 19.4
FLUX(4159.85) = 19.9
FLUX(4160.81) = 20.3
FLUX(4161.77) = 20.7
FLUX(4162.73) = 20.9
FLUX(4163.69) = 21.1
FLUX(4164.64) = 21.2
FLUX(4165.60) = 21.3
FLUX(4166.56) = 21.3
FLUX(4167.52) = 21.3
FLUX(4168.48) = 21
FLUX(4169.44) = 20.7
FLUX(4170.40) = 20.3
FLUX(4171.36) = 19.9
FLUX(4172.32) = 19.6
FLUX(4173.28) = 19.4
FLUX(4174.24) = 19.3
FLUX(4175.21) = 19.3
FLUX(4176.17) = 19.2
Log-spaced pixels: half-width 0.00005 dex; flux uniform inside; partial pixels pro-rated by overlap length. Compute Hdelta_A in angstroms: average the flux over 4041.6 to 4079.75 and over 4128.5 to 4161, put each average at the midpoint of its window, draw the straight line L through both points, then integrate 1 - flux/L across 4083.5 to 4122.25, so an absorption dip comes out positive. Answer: 1.7 angstroms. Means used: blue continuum 19.6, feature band 18.6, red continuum 19.2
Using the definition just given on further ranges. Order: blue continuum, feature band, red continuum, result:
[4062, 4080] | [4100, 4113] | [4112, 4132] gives 1.44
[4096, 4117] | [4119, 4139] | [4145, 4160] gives -1.17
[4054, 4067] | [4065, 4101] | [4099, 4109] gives -3.22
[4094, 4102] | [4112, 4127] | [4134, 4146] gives -0.88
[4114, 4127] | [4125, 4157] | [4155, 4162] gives 0.35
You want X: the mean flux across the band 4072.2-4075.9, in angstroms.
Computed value 19.8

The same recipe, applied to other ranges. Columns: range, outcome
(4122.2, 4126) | 19.9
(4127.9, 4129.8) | 18.9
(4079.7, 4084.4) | 20.3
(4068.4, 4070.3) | 20.1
